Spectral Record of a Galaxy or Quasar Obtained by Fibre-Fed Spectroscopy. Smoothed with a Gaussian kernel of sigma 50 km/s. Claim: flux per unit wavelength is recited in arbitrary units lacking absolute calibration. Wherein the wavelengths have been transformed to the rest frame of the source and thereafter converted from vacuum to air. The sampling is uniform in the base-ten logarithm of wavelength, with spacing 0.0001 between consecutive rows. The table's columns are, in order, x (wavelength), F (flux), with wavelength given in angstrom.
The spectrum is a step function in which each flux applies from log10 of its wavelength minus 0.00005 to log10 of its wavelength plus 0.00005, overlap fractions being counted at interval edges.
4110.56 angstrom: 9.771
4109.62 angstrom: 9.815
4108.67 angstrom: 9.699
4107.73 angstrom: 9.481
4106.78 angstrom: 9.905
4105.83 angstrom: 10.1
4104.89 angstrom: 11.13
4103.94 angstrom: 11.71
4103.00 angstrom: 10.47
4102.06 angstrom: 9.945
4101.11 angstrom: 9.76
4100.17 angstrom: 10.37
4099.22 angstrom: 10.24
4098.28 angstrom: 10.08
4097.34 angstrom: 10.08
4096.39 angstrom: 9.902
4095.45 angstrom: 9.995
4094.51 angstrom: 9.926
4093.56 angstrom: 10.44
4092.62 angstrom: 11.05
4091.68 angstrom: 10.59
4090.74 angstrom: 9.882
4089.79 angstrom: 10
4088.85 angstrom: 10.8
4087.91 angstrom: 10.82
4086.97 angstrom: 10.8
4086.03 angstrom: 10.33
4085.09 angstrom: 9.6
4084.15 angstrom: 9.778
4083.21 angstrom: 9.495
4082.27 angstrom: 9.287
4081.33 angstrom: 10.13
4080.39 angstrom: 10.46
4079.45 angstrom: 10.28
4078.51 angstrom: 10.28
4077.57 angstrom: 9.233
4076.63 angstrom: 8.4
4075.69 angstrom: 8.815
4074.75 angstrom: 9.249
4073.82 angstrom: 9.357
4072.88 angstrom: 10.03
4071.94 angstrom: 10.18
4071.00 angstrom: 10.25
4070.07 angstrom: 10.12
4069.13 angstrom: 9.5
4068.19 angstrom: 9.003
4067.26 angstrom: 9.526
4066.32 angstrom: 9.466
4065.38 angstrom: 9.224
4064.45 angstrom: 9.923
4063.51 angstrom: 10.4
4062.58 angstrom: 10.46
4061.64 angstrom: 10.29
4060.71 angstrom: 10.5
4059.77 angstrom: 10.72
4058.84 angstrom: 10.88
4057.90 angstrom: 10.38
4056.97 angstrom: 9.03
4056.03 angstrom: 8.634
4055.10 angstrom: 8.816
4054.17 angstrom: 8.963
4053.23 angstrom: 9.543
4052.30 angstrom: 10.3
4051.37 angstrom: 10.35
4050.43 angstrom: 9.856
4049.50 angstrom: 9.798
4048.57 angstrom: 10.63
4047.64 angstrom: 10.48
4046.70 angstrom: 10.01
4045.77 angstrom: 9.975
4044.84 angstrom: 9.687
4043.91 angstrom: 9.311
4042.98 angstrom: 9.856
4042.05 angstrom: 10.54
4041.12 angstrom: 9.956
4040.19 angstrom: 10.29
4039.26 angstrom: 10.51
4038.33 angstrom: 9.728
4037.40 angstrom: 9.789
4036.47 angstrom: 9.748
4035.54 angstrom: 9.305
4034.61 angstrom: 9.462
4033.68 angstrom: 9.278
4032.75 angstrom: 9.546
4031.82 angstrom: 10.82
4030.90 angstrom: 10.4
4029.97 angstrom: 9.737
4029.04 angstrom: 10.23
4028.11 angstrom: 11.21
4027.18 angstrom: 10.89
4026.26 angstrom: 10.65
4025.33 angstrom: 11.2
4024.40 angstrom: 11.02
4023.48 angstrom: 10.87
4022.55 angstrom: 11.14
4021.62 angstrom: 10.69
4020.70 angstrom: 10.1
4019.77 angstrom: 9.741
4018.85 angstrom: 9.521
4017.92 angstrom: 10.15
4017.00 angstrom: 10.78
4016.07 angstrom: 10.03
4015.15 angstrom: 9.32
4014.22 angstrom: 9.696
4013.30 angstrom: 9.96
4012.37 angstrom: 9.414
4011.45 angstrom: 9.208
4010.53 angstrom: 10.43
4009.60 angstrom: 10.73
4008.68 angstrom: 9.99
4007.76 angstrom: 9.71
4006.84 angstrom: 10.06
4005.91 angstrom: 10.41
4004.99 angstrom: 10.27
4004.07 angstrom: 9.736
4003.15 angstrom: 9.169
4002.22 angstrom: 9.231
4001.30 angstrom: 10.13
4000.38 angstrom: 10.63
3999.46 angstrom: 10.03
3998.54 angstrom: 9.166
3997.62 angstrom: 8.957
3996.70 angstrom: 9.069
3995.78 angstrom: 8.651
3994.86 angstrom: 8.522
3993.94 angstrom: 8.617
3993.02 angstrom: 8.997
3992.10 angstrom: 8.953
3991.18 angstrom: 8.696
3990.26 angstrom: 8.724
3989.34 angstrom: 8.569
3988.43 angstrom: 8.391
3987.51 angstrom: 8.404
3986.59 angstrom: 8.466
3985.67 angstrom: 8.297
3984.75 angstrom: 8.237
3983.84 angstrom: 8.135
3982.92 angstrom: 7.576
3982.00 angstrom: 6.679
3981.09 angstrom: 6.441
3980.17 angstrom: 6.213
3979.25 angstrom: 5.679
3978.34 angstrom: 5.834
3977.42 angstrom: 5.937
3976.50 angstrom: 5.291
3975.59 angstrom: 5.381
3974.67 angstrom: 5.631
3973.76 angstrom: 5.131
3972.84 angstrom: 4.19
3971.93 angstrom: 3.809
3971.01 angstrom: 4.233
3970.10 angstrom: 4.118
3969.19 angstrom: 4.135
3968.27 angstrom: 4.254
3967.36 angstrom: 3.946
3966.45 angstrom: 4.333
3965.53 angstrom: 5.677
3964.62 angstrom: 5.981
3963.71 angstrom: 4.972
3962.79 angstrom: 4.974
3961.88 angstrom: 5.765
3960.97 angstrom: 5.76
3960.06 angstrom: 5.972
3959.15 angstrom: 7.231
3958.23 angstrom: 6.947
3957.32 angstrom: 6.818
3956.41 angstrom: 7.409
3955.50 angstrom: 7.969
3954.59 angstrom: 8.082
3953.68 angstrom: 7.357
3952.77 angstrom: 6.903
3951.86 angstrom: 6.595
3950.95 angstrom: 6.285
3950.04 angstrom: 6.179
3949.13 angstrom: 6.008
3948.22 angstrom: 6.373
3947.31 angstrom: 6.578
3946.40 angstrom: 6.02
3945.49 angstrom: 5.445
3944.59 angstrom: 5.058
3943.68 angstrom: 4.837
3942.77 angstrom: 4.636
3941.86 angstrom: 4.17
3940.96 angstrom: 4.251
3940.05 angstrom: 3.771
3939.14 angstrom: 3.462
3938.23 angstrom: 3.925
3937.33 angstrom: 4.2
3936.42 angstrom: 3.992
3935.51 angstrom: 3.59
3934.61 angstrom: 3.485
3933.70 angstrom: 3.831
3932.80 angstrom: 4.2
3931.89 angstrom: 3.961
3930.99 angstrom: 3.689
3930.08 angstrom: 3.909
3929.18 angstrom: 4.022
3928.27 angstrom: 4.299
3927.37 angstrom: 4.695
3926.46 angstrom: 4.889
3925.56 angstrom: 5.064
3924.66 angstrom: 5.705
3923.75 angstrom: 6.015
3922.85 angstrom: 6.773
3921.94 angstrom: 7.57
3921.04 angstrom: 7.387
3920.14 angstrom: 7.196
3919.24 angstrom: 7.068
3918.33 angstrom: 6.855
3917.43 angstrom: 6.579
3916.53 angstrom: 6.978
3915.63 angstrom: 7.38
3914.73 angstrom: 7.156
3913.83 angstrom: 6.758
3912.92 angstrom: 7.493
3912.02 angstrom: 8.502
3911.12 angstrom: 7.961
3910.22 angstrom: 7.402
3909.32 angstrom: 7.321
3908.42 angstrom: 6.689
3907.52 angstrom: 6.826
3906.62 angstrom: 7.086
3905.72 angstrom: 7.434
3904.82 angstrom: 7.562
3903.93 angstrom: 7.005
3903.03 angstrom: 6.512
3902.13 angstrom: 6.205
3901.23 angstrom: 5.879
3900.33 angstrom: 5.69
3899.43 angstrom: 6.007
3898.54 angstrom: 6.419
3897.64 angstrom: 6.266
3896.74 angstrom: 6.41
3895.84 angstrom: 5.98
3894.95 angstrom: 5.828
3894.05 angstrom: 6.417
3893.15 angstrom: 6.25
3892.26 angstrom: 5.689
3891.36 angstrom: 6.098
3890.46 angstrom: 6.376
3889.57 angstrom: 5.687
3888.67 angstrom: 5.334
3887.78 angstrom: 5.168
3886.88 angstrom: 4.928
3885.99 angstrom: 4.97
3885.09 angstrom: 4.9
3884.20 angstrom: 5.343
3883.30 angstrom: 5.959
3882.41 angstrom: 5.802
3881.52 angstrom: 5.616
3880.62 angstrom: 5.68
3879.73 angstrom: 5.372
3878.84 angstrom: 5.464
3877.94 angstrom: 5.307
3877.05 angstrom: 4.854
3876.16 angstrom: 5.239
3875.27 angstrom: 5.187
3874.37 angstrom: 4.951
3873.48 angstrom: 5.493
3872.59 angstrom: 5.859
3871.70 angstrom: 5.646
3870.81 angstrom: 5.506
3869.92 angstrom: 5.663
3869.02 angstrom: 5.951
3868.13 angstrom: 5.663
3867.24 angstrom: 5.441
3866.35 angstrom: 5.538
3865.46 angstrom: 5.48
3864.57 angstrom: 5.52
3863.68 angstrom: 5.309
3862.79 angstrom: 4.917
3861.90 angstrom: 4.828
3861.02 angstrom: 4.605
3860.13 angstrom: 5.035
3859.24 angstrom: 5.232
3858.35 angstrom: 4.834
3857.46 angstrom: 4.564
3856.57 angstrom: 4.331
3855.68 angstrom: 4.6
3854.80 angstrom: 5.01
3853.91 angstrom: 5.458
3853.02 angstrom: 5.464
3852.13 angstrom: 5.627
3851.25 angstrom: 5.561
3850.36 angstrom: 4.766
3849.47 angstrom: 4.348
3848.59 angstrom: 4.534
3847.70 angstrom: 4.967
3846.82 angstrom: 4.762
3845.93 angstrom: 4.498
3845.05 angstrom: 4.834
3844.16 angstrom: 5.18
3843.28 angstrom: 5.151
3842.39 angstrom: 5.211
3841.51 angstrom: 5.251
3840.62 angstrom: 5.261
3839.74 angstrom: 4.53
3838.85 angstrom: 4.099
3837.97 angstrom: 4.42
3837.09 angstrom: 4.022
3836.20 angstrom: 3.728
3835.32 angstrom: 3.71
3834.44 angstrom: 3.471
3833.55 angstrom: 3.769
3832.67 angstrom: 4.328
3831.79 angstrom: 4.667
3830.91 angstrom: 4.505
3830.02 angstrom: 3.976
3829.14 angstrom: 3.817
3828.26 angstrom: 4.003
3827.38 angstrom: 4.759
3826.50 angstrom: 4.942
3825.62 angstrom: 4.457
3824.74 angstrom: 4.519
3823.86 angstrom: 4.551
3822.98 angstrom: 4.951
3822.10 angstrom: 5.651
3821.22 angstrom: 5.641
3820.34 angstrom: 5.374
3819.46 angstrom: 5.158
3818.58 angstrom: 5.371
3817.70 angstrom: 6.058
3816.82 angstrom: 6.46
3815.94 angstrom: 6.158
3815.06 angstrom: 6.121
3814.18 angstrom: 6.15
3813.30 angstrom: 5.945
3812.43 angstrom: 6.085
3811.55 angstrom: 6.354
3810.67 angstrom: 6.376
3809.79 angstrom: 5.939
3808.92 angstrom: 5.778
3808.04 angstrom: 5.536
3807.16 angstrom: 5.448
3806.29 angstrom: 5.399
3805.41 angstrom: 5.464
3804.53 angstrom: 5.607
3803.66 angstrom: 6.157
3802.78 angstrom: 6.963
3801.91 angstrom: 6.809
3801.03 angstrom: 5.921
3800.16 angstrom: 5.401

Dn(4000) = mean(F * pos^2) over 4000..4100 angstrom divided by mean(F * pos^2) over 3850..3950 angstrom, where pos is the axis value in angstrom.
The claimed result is 1.92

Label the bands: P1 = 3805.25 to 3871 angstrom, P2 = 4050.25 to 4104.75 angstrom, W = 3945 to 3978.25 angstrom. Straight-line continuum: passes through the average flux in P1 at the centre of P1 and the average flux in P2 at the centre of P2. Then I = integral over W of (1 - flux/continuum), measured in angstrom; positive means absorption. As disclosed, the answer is 7.92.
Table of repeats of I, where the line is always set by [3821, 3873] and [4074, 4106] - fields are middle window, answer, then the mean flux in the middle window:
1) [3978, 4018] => -4.1 angstrom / 8.96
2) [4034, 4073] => -2.4 angstrom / 9.89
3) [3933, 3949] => 5.4 angstrom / 4.59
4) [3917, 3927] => 0.0 angstrom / 6.45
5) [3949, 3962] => 0.7 angstrom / 6.8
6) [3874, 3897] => 0.5 angstrom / 5.56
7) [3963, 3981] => 6.1 angstrom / 5.01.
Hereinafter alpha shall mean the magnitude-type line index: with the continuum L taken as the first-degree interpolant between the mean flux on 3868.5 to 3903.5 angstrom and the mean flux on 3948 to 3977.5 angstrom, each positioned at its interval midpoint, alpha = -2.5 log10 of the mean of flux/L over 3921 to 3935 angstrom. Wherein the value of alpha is 0.167 mag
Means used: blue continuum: 5.69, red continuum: 5.74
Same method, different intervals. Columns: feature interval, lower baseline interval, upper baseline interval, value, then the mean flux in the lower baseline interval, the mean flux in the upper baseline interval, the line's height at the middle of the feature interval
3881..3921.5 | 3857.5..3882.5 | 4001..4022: -0.01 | 5.34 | 9.93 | 6.35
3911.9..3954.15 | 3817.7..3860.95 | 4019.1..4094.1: 0.25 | 4.74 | 10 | 7.02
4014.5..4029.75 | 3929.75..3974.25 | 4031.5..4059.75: -0.20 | 5.2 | 9.86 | 8.69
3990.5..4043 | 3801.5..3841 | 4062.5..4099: -0.13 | 5.16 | 9.93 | 8.75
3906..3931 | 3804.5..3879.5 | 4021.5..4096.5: 0.06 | 5.11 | 10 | 6.84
